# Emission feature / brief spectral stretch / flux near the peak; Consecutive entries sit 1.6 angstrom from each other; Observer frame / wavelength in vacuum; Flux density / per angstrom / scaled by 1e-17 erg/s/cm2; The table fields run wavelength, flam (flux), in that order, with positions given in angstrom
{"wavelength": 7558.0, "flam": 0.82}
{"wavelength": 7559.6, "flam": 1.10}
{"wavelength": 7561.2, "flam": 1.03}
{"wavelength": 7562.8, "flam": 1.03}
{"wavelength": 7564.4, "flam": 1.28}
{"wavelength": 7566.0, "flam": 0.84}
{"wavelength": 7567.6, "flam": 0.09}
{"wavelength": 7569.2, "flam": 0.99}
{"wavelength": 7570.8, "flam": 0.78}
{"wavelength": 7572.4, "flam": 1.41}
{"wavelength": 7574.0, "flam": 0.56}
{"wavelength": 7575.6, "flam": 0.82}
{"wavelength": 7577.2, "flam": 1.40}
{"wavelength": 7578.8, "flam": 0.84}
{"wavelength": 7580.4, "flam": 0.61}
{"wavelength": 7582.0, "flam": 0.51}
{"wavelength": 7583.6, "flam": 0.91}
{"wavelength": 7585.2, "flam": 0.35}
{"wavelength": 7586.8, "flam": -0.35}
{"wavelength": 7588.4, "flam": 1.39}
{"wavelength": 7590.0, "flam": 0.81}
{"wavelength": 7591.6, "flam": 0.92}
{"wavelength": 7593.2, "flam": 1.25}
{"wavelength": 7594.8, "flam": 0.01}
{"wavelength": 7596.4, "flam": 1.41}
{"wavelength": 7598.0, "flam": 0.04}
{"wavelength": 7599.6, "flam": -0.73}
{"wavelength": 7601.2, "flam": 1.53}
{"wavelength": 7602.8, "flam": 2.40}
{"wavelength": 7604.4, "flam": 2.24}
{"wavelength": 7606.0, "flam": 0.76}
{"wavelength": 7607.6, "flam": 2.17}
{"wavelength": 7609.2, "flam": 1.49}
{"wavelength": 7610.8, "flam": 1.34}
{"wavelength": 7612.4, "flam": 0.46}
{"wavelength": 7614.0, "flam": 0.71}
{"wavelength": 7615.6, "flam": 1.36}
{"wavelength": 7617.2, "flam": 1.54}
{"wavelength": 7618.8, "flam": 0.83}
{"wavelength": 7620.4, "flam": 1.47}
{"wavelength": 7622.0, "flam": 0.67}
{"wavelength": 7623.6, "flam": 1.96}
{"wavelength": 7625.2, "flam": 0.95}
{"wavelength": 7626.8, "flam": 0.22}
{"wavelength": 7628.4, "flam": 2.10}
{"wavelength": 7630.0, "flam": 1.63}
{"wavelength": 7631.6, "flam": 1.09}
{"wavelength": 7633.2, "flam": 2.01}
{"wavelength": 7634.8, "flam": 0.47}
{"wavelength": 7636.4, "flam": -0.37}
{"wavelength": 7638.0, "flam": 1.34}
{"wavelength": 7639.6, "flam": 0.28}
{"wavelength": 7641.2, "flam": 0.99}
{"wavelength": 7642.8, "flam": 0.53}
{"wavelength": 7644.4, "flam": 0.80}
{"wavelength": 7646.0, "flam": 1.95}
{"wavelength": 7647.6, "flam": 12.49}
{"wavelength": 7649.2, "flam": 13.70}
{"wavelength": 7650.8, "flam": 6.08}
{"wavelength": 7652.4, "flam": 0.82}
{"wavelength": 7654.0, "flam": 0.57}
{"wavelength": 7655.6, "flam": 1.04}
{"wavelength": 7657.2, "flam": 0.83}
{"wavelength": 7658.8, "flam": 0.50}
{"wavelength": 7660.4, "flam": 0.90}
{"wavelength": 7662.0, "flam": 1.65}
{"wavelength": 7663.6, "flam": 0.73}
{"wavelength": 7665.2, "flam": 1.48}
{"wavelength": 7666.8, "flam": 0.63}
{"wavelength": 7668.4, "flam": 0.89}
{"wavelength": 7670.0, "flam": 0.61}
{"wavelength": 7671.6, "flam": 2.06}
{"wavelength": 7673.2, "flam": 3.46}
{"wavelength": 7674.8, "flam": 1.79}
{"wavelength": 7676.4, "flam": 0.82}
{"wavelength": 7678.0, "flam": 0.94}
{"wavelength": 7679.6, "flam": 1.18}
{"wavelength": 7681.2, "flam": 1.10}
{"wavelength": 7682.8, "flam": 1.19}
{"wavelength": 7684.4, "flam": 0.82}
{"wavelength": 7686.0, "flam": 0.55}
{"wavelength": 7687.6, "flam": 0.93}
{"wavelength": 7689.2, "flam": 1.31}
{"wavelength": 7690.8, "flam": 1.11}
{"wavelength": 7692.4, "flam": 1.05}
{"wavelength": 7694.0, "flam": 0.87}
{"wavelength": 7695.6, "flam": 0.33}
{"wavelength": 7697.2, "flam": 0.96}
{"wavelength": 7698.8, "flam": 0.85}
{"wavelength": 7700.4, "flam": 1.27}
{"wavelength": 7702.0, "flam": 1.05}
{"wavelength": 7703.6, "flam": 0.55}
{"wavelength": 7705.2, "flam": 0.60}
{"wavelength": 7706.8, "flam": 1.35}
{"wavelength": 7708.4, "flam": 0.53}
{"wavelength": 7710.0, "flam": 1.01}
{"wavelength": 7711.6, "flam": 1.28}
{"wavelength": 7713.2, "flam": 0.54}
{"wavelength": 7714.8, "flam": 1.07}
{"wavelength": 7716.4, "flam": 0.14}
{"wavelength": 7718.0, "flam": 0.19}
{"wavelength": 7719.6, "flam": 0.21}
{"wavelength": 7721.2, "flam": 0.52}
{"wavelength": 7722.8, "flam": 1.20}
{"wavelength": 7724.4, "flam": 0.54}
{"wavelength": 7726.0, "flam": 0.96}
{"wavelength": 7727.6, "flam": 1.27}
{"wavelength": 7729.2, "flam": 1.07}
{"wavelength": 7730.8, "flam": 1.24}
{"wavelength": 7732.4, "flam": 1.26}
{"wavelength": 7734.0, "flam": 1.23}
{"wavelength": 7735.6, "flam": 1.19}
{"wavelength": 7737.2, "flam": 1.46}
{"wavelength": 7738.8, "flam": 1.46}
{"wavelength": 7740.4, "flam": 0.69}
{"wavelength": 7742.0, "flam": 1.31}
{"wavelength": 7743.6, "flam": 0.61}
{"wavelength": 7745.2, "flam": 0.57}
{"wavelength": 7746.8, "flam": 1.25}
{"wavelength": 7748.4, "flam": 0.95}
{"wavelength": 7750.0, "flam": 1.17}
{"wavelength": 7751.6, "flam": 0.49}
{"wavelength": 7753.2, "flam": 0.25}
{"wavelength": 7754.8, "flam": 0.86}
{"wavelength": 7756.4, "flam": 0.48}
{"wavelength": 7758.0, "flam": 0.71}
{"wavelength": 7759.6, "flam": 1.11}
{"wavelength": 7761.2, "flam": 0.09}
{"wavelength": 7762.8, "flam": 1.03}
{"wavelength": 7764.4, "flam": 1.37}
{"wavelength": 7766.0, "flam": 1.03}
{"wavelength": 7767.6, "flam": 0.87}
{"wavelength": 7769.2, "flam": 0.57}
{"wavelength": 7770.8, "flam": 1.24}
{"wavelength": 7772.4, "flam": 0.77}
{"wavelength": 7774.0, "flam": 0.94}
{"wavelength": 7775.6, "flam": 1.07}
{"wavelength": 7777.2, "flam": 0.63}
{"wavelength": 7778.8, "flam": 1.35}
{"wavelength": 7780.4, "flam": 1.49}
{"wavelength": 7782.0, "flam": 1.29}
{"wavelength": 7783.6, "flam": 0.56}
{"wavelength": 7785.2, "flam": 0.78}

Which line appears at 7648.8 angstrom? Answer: H-alpha 6563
